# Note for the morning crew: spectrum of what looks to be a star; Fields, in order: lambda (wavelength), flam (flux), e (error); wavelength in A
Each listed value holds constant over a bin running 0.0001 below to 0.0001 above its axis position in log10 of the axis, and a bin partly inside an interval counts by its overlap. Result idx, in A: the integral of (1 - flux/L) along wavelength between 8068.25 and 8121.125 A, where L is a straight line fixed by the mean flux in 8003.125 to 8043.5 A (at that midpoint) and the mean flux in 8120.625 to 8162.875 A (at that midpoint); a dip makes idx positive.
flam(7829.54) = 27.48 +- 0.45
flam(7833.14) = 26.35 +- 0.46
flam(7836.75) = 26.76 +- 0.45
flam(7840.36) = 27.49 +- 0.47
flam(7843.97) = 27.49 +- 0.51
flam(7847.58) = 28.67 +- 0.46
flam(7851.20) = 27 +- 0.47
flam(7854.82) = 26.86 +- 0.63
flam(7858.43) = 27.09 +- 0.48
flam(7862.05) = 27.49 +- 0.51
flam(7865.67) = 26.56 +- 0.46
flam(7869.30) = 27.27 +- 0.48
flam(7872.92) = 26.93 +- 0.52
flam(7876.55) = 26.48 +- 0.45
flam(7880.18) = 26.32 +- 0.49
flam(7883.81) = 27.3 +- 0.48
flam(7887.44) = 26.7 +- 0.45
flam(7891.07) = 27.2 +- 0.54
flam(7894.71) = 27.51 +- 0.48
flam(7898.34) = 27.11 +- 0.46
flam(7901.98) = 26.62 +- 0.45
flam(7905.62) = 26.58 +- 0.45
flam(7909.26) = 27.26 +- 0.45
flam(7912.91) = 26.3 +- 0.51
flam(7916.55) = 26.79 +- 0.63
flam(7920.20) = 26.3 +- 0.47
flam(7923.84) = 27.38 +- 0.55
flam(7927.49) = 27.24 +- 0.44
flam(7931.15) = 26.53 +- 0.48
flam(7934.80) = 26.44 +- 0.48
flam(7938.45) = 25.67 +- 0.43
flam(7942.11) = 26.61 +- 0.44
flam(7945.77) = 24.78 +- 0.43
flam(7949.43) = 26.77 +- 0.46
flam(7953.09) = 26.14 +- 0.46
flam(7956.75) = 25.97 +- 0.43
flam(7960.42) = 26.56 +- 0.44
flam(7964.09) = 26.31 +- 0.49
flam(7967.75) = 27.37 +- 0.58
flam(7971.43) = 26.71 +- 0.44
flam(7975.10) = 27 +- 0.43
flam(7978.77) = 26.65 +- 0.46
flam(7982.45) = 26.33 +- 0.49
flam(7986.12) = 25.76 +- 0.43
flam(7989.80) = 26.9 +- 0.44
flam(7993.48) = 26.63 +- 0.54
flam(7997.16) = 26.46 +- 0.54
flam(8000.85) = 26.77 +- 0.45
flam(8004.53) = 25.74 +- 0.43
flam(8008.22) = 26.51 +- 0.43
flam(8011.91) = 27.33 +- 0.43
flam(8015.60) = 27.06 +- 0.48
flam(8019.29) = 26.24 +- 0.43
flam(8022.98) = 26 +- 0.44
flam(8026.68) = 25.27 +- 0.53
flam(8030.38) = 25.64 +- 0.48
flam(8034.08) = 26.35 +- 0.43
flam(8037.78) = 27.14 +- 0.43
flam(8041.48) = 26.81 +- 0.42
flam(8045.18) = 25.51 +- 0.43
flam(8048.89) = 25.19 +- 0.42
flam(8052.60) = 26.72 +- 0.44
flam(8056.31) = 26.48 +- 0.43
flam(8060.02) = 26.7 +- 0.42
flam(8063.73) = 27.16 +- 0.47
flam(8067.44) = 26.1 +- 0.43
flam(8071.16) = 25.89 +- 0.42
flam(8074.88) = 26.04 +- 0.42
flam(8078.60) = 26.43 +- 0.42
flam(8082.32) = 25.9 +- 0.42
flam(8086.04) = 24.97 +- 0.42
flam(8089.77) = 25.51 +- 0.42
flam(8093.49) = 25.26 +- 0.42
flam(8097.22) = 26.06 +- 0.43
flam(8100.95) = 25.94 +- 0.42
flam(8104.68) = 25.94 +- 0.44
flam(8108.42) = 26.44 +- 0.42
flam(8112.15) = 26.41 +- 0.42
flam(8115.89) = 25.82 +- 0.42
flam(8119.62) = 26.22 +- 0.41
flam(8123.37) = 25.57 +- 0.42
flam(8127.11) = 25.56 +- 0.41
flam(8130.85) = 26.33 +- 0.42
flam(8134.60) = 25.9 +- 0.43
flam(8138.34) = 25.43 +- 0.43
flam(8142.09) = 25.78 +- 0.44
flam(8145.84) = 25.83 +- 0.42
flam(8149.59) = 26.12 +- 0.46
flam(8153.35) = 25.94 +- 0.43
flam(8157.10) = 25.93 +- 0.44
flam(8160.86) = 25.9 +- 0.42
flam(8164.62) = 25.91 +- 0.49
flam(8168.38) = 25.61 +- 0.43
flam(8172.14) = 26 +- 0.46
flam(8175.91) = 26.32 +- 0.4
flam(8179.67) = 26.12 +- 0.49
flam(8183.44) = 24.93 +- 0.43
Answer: 0.3 A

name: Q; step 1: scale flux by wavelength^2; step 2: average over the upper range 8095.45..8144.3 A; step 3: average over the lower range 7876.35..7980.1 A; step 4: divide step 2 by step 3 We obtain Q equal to 1.02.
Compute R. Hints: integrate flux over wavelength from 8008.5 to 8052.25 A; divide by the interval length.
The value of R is 26.3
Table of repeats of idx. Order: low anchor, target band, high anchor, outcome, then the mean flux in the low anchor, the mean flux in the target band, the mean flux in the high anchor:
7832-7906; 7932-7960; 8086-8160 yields 0.6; 27.1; 26.1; 25.9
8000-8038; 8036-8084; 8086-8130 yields -0.4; 26.3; 26.3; 25.9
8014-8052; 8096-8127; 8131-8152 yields -0.1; 26.1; 26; 25.9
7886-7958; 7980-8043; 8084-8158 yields -0.3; 26.6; 26.4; 25.8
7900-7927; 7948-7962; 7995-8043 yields 0.2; 26.8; 26.3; 26.4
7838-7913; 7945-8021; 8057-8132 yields 0.2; 27.1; 26.5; 26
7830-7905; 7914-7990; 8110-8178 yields 0.7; 27.1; 26.5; 25.9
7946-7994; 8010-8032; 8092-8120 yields 0.0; 26.5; 26.3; 26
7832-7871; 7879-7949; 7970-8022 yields 0.7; 27.2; 26.7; 26.6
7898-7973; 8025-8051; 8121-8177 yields 0.2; 26.5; 26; 25.9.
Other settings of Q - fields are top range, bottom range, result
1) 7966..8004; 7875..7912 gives 1.01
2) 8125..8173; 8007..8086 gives 1.01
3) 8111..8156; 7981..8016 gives 1.01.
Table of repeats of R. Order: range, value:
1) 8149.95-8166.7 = 25.9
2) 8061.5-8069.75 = 26.6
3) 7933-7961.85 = 26.1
